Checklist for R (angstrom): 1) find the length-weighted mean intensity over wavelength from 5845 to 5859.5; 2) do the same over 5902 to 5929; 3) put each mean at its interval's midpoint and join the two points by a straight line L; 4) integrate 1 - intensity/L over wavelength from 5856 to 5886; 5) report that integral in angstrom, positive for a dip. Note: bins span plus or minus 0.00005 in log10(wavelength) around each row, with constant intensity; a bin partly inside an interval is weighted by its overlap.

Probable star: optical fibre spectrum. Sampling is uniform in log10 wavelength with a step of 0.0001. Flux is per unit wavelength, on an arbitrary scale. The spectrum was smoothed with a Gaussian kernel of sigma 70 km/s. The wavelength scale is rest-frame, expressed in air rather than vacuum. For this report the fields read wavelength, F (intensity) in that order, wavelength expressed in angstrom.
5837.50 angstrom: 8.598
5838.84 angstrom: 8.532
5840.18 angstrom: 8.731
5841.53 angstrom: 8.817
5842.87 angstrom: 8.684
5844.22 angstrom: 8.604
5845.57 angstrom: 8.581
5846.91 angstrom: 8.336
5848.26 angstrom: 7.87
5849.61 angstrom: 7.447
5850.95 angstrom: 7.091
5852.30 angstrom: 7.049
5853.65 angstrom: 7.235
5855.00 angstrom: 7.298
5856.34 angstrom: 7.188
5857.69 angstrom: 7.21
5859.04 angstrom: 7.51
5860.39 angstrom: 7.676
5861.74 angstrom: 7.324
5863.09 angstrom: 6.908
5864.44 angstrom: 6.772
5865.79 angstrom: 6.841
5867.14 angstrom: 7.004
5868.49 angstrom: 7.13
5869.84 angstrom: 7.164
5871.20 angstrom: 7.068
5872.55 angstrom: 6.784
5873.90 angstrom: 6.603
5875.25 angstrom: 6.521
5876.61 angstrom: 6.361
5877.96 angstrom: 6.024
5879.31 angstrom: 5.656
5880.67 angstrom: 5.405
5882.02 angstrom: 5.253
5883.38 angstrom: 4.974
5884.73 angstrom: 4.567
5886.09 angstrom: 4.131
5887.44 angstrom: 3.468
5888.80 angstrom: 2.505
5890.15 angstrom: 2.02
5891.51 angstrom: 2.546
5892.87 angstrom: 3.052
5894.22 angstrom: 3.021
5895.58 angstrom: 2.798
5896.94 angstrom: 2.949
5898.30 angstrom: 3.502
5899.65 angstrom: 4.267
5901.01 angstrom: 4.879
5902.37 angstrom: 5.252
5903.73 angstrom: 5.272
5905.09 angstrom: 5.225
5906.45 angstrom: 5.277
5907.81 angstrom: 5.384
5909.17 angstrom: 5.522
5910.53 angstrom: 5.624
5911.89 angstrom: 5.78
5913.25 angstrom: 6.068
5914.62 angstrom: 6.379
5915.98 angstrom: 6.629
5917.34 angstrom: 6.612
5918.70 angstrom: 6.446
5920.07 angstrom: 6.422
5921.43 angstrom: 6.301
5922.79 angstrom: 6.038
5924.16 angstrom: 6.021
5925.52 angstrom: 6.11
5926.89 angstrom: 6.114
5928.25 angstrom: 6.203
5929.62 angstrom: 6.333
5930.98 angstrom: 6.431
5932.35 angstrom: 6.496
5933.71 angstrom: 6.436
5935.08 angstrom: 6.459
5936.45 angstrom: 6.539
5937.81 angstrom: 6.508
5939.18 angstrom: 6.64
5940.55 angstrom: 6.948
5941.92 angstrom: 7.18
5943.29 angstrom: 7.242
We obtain 2.5 angstrom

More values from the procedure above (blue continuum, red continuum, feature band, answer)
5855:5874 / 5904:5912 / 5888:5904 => 6.5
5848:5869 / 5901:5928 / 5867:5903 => 9.9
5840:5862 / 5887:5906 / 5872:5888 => -0.9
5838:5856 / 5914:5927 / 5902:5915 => 2.0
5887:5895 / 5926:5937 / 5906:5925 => -4.4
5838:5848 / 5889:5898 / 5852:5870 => -2.0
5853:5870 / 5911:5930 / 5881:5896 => 7.1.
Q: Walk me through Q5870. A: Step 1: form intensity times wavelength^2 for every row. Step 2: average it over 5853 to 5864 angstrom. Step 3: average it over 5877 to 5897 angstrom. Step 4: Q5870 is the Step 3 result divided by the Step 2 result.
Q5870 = 0.55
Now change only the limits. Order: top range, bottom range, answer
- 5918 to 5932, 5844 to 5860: 0.84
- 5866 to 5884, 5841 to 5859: 0.82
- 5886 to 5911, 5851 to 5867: 0.57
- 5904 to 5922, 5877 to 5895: 1.48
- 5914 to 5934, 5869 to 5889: 1.15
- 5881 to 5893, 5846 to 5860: 0.50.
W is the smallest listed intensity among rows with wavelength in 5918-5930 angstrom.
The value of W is 6.021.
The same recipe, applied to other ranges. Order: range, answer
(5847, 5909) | 2.02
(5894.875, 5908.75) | 2.798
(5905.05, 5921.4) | 5.225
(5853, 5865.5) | 6.772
